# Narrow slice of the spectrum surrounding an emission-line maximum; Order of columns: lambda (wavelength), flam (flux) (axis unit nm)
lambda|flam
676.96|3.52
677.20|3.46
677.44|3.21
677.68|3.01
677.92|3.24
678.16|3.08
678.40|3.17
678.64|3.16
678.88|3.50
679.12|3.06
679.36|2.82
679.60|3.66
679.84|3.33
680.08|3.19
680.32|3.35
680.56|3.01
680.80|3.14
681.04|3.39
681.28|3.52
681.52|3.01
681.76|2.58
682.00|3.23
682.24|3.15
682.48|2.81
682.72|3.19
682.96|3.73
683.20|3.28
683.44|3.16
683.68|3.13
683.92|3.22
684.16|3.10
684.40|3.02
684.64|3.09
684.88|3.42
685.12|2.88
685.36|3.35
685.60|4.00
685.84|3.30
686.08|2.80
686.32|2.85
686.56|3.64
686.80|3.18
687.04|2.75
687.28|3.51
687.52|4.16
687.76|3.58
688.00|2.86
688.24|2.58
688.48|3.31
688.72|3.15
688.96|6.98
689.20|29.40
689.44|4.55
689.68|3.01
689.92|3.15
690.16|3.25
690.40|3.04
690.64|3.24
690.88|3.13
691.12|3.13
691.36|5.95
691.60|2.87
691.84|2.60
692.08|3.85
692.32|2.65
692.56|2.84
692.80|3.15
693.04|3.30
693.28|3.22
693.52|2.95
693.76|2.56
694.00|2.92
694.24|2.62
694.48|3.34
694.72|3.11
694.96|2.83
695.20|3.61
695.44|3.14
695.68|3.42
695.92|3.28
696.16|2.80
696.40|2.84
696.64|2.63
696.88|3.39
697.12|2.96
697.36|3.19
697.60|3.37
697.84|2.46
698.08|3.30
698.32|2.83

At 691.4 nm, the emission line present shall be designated [N II] 6583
